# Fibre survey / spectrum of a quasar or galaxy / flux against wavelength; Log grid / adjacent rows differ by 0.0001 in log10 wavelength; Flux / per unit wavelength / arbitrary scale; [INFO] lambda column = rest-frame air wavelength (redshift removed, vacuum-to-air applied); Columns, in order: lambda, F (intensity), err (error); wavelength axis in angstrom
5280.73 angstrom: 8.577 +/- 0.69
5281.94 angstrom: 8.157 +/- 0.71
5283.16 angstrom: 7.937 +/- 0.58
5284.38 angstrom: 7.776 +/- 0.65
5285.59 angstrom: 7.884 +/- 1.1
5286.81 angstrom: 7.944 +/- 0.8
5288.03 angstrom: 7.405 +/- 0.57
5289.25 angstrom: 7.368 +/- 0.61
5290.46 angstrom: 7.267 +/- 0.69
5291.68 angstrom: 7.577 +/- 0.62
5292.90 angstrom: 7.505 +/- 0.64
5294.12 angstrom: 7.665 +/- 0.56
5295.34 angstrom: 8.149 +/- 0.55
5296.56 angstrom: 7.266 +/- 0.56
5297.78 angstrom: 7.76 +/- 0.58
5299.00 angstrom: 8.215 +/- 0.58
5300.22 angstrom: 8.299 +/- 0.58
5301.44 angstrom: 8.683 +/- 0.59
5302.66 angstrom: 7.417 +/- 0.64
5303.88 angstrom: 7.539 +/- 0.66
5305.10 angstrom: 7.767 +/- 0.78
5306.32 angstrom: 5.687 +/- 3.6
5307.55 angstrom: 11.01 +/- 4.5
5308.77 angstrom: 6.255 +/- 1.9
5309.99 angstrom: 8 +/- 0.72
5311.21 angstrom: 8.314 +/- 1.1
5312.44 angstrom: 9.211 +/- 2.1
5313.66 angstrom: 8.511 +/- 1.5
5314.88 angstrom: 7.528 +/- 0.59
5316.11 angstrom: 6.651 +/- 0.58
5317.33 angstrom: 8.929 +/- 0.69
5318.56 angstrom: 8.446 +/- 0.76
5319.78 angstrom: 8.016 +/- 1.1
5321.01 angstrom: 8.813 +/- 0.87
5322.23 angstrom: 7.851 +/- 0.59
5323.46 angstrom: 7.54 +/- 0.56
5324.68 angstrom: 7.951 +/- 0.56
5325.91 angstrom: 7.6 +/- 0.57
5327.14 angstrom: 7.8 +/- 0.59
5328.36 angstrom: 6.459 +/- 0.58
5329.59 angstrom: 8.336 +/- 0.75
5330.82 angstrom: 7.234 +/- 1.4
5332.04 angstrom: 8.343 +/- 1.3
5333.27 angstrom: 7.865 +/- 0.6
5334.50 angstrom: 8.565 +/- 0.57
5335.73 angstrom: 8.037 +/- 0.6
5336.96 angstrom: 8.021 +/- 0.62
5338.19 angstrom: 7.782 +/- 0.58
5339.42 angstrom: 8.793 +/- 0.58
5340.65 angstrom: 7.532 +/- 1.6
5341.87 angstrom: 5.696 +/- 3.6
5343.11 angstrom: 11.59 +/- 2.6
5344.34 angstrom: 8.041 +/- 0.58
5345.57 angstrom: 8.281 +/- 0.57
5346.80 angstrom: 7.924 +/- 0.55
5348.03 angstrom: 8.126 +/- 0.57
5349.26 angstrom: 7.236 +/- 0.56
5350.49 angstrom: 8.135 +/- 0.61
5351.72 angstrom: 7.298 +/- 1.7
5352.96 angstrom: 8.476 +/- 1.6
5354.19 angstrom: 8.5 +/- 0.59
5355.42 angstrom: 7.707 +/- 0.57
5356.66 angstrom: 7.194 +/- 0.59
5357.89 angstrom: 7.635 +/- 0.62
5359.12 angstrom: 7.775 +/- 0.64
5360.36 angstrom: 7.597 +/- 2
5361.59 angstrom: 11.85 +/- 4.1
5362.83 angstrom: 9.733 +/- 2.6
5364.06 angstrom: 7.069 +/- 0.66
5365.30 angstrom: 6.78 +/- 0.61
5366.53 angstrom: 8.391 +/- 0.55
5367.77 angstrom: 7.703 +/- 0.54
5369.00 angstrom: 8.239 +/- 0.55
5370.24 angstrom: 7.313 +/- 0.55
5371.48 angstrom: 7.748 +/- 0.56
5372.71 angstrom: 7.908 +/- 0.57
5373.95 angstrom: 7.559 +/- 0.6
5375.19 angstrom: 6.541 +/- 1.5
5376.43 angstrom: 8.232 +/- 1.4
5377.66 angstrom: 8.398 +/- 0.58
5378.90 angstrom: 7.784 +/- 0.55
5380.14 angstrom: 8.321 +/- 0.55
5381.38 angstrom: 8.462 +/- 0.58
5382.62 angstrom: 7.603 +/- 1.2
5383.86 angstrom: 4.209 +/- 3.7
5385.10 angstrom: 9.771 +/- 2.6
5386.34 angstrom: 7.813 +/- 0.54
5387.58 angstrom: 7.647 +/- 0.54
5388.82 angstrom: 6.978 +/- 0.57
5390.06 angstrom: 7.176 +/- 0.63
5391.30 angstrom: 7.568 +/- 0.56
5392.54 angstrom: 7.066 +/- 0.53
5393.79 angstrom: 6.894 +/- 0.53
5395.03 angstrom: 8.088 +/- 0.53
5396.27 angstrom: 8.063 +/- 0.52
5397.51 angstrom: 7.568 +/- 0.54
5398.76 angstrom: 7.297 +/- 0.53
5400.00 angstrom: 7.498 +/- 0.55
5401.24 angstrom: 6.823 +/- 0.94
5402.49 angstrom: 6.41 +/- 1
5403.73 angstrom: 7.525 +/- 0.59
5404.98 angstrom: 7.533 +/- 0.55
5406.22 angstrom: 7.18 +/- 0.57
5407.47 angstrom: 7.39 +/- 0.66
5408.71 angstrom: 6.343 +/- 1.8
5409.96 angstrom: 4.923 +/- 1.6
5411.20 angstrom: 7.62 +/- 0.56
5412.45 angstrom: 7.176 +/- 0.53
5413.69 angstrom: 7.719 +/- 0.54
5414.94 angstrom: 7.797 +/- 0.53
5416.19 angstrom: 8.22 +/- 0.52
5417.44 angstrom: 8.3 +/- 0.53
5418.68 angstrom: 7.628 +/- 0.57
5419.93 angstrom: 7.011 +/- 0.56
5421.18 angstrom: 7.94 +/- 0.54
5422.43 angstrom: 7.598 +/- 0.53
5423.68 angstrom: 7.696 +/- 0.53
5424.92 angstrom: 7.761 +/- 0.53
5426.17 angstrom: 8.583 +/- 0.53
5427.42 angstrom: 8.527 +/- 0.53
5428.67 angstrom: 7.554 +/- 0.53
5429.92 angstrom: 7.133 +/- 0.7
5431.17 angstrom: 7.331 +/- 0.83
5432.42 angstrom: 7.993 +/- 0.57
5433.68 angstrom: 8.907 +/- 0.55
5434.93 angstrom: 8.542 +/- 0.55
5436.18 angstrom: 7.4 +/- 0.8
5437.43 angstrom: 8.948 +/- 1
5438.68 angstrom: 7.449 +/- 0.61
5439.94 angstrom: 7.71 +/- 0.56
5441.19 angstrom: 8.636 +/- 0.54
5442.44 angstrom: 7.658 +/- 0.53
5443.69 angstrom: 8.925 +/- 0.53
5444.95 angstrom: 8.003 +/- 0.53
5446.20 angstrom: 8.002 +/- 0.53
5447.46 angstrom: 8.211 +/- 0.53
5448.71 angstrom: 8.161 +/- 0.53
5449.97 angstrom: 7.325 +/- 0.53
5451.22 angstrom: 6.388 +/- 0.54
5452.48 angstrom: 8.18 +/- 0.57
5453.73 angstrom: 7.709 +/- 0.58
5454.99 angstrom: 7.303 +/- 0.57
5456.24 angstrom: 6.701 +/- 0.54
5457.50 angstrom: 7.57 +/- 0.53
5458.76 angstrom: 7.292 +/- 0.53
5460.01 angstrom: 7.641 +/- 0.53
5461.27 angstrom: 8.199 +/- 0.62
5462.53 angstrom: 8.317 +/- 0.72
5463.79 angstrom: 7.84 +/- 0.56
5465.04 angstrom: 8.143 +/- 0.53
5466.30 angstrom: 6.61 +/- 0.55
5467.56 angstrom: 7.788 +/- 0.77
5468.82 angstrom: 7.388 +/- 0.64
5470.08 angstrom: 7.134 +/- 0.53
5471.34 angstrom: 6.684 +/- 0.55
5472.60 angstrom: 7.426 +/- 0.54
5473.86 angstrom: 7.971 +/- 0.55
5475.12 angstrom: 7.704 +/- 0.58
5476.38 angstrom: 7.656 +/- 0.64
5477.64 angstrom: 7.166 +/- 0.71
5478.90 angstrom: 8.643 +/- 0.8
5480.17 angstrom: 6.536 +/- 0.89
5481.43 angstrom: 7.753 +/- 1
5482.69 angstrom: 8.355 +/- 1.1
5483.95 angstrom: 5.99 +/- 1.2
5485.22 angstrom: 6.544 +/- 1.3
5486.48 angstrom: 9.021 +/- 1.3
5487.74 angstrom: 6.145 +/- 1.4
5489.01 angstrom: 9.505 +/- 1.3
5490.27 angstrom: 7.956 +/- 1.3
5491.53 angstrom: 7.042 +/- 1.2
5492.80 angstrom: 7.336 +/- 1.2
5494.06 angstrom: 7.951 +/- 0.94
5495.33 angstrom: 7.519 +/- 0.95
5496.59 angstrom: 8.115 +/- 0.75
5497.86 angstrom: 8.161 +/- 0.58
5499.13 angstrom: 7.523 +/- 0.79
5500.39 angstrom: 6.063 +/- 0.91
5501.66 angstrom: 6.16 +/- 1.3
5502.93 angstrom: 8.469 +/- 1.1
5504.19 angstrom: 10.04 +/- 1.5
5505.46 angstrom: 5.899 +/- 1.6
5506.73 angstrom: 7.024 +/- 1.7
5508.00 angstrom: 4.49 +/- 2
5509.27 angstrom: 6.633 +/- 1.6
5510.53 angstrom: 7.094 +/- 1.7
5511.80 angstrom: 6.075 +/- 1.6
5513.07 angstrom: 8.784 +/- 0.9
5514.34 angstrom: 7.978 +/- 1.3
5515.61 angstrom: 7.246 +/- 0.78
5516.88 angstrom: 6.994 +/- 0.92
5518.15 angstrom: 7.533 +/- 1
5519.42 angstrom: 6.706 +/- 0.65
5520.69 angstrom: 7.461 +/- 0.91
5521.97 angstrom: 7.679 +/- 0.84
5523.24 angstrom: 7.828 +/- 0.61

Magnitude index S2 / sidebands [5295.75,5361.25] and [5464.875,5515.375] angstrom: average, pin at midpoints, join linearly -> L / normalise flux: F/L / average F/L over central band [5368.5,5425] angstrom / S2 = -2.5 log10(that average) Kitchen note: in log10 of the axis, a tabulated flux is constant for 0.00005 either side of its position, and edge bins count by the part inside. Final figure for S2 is 0.04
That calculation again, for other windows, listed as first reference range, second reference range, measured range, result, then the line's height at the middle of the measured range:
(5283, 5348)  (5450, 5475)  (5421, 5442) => -0.06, 7.58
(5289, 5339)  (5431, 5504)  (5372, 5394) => 0.03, 7.8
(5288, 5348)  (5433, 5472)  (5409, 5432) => 0.03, 7.81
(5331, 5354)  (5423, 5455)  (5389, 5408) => 0.10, 8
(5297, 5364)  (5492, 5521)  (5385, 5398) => 0.02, 7.78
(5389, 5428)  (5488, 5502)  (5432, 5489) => -0.03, 7.52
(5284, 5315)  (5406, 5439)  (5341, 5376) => -0.03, 7.76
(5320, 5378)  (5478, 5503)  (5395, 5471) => 0.01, 7.7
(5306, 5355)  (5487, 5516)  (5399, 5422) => 0.06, 7.71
